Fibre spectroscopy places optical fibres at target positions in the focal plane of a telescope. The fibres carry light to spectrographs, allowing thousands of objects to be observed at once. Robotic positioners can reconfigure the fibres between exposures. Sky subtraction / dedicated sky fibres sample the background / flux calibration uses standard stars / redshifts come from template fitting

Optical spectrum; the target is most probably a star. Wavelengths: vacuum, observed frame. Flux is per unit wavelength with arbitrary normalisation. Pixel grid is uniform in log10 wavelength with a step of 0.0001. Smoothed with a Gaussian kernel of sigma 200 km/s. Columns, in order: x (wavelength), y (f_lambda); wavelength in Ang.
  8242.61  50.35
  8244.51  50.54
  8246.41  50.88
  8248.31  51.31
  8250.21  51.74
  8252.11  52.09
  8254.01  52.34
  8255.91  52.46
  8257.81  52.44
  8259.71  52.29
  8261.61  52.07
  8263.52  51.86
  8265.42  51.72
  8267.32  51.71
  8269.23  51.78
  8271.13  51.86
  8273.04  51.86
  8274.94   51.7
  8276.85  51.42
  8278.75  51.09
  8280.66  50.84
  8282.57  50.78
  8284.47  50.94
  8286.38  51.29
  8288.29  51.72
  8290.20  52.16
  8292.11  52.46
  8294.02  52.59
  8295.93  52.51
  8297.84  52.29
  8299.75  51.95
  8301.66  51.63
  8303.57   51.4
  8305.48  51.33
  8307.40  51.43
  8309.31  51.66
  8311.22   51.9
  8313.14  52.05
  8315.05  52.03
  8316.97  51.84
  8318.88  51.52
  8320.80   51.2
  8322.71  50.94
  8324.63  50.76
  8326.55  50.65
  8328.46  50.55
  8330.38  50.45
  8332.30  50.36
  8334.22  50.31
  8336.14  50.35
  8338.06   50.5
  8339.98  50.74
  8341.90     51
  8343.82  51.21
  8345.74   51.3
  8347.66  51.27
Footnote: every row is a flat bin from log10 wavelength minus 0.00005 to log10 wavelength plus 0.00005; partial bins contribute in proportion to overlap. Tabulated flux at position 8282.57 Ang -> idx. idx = 50.78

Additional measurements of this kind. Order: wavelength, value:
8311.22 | 51.9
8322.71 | 50.94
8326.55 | 50.65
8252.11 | 52.09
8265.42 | 51.72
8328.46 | 50.55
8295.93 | 52.51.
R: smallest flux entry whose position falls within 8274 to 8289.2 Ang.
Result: 50.78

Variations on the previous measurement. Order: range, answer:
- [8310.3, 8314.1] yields 51.9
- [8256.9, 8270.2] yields 51.71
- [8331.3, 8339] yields 50.31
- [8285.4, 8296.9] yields 51.29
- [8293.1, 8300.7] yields 51.95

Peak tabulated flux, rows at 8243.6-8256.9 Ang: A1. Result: 52.46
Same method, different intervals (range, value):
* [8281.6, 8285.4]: 50.94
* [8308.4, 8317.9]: 52.05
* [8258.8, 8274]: 52.29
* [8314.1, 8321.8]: 52.03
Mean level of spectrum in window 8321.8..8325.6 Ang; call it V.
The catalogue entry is 50.8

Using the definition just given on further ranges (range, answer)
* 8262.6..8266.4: 51.9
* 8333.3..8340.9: 50.5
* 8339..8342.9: 50.9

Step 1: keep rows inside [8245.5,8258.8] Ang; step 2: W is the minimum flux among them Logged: 50.88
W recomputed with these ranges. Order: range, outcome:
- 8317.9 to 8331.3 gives 50.45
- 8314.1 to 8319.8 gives 51.52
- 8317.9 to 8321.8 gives 51.2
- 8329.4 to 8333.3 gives 50.36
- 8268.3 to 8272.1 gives 51.78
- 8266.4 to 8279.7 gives 51.09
